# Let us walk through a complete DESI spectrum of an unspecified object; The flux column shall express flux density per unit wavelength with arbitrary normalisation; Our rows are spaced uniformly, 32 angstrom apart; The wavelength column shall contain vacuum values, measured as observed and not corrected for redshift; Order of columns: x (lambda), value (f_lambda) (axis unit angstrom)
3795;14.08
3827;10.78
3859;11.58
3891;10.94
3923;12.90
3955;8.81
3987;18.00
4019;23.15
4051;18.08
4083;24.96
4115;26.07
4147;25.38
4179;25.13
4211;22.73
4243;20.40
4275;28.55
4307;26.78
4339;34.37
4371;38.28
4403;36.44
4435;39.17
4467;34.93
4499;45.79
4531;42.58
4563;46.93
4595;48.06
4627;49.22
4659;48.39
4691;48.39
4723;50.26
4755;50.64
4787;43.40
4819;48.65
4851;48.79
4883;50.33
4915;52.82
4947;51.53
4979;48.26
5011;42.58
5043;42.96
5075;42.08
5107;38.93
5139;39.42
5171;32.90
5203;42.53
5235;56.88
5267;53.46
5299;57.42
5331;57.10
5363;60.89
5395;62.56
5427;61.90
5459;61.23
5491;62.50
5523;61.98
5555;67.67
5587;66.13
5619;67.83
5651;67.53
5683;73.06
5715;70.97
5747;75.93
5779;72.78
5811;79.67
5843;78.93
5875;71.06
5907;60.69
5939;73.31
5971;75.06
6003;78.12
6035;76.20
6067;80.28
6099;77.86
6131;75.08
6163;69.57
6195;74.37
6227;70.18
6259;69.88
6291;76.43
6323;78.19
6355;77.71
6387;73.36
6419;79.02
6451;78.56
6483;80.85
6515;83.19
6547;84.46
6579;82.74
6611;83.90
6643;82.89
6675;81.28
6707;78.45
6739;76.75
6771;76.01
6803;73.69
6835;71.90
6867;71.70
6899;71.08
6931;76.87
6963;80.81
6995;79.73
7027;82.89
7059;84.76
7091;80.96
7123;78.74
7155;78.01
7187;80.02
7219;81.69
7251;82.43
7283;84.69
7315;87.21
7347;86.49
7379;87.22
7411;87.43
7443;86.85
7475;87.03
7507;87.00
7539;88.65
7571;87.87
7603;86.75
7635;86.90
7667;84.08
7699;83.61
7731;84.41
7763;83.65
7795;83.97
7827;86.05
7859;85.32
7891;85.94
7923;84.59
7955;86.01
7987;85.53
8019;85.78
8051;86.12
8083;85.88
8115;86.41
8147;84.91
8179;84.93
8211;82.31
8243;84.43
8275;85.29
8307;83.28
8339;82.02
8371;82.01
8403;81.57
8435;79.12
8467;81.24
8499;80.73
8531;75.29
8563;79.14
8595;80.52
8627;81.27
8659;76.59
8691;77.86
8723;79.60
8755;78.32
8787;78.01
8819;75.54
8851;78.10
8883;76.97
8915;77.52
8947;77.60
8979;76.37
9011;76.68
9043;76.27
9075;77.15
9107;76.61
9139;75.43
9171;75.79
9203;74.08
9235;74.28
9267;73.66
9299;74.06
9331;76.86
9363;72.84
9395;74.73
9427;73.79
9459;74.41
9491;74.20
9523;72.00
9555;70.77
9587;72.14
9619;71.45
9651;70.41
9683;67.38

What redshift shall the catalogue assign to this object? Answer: 0.000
